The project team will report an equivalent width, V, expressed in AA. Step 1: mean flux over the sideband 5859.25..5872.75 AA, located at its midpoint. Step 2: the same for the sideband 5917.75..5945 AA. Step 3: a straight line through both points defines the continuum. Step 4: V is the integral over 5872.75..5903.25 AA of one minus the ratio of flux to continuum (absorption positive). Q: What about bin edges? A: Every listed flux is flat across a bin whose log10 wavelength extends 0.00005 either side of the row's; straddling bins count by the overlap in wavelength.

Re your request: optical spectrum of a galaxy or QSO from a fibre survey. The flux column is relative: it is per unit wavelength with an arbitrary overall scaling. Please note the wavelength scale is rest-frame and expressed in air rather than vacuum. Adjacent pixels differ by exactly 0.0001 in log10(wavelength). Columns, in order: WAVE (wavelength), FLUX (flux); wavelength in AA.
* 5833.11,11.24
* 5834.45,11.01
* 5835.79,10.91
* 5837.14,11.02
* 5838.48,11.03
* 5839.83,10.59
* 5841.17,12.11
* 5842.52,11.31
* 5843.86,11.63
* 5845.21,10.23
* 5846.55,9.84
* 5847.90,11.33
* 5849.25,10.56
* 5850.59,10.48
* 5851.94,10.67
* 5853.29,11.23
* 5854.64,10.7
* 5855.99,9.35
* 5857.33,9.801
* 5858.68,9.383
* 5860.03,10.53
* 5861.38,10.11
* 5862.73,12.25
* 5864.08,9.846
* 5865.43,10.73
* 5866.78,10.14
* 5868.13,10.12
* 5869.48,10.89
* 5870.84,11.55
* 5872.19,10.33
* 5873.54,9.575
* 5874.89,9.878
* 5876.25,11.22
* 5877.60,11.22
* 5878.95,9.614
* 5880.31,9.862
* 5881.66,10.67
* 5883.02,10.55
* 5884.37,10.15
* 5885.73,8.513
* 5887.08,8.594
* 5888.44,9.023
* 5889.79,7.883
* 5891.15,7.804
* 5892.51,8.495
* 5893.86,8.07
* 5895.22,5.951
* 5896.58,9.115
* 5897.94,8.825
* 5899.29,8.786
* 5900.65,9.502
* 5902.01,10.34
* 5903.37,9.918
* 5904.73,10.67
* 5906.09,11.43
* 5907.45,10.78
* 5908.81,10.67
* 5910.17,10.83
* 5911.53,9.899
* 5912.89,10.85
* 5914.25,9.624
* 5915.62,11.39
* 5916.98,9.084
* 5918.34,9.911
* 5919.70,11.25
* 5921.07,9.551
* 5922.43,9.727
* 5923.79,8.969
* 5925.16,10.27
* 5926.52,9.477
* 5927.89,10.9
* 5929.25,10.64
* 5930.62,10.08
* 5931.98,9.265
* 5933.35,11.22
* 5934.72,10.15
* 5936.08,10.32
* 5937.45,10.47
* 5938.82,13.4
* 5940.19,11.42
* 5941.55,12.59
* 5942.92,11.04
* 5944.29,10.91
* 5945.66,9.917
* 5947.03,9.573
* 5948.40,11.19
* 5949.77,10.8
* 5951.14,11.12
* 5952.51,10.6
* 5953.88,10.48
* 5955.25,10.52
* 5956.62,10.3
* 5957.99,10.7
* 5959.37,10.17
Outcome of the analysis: 3.9 AA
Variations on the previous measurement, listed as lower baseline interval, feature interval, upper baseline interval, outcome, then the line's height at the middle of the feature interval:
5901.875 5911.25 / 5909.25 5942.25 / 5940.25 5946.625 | 1.2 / 10.9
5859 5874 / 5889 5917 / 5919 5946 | 2.7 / 10.6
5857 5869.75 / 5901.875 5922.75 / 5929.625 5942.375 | 0.8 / 10.8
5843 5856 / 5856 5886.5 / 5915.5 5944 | 1.0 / 10.6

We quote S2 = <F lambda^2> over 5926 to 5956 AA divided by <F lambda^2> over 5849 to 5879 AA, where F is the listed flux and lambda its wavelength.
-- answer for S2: 1.05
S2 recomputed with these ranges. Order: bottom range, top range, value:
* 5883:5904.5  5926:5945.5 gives 1.24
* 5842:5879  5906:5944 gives 1.02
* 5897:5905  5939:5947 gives 1.18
